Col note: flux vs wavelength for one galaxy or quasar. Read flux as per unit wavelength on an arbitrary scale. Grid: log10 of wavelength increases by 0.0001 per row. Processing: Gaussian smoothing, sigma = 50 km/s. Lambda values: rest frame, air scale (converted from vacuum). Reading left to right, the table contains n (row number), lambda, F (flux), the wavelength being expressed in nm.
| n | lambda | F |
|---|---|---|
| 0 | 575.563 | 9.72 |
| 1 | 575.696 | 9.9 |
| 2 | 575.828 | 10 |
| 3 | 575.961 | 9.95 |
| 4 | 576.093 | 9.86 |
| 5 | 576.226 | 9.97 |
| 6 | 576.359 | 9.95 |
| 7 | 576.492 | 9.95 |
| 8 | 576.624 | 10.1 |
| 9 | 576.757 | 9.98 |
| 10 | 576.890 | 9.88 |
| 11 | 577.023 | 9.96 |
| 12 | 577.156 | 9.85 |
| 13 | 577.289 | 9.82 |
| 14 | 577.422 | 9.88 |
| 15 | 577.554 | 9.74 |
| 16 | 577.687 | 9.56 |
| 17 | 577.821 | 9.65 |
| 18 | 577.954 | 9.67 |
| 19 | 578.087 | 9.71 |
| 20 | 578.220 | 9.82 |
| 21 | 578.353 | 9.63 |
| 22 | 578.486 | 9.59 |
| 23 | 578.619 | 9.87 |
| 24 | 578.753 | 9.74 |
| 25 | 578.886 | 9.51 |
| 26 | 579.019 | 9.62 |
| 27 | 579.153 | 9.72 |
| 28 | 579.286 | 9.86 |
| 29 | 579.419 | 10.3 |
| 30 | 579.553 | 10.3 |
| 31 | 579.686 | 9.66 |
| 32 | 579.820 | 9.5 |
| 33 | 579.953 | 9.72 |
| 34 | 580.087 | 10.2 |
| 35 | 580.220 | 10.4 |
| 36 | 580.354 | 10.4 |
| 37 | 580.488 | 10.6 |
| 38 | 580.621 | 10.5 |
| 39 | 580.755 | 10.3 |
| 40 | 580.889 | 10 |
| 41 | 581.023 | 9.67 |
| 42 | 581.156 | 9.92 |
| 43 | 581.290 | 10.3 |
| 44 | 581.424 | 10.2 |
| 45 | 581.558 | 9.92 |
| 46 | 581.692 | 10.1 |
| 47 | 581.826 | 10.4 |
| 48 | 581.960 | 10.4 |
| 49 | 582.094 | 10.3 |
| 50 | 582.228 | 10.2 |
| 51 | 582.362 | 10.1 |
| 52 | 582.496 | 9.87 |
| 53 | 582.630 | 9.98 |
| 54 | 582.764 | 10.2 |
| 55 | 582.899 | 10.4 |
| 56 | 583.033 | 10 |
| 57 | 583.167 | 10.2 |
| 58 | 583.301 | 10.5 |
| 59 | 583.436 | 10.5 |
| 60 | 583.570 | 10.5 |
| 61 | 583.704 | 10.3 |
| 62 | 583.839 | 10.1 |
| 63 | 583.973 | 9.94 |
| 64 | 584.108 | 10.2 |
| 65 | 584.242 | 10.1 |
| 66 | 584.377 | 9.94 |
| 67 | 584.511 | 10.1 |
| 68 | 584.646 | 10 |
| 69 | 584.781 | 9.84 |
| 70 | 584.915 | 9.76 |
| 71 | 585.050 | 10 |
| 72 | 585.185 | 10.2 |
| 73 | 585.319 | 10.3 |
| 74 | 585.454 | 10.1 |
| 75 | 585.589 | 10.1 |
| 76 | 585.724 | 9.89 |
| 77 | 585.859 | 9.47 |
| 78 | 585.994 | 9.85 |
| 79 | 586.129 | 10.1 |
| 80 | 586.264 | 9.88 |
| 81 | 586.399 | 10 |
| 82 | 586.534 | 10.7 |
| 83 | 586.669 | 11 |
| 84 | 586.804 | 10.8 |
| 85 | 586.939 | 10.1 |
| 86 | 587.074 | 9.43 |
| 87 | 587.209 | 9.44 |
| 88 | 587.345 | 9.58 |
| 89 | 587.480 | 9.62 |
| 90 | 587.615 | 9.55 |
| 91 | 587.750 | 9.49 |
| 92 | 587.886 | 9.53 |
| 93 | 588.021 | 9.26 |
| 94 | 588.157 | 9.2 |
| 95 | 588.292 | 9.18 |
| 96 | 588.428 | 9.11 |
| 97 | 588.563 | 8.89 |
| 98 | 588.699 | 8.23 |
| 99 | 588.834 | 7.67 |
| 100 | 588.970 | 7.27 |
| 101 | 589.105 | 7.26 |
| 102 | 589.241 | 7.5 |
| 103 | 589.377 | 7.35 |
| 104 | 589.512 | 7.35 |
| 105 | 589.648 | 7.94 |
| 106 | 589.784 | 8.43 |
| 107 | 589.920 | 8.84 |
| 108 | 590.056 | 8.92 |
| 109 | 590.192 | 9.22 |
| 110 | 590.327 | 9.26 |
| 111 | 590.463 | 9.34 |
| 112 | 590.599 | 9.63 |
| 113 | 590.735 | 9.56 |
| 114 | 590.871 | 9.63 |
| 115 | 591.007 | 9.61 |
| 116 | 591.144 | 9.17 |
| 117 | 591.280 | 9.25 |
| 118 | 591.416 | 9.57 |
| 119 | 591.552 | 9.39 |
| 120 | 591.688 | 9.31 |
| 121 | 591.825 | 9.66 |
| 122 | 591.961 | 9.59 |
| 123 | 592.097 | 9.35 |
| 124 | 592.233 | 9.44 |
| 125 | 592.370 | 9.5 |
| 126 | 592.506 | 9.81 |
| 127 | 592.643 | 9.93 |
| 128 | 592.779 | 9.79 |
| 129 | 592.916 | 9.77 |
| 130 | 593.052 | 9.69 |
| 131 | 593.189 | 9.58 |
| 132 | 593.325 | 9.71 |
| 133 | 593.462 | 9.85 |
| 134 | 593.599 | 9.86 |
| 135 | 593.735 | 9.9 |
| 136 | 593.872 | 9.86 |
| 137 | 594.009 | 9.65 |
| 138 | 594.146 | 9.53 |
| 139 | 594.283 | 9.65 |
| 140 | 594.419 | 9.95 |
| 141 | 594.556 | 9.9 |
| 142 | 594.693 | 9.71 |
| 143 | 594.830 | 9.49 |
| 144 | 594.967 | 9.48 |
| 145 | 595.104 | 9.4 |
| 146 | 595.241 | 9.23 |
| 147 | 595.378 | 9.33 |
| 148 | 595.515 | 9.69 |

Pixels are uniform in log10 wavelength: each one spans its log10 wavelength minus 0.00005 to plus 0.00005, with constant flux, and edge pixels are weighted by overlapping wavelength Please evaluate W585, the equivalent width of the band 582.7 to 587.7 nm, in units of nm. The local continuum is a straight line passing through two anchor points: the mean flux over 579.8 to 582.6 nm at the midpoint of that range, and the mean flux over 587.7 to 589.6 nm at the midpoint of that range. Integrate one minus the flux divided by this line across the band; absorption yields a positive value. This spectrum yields -0.48 nm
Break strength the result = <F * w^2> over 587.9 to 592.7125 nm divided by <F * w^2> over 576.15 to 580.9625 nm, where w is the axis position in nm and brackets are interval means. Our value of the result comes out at 0.94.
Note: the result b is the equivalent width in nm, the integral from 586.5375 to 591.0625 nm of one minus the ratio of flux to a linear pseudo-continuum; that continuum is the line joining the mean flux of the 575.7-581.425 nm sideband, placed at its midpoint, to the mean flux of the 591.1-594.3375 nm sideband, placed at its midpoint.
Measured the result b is 0.32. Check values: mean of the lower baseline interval 9.92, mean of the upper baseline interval 9.62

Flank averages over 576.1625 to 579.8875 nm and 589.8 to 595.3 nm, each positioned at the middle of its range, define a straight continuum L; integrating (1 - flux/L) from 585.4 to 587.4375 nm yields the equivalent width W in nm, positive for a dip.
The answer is -0.08 nm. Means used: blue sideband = 9.81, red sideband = 9.54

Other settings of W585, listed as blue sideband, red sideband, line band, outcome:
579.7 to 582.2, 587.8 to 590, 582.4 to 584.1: -0.10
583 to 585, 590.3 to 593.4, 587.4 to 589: 0.14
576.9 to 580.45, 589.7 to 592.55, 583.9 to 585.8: -0.09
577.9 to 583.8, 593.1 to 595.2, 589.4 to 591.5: 0.17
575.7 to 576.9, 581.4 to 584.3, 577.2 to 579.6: 0.06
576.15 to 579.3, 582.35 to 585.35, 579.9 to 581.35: -0.03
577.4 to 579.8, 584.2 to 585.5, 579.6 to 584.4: -0.12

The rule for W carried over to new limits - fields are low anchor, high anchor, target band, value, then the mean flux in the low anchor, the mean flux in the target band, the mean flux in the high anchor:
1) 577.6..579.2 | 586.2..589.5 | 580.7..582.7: -0.13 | 9.67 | 10.1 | 9.14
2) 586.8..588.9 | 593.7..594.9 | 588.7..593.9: 0.23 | 9.27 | 9.11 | 9.73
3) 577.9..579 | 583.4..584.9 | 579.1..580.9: -0.05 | 9.69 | 10.1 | 10.1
